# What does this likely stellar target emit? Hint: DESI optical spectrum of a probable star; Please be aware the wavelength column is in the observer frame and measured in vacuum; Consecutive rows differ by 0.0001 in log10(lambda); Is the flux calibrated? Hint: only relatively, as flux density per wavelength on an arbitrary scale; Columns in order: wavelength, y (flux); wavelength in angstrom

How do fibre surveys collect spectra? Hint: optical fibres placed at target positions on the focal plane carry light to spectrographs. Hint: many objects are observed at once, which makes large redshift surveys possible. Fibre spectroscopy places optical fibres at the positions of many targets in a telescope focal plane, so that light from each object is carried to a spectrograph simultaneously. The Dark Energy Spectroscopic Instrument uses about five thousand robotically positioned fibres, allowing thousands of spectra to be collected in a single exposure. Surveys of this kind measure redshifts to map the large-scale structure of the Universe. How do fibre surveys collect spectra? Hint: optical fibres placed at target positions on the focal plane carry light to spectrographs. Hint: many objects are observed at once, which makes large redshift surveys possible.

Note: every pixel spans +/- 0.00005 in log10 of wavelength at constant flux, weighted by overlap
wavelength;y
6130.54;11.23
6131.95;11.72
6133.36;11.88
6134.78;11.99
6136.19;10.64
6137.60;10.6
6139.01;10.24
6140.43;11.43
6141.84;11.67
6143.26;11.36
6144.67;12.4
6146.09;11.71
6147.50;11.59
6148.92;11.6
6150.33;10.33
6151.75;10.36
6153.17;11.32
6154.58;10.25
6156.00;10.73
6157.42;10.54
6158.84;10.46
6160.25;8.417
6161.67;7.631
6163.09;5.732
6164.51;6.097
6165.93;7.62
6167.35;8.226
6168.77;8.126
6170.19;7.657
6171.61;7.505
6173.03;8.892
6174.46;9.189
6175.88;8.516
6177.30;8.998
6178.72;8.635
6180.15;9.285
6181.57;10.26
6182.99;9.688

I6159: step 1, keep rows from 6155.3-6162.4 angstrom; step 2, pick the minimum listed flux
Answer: 7.631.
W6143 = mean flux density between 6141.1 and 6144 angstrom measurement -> 11.5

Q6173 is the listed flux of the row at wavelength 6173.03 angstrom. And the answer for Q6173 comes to 8.892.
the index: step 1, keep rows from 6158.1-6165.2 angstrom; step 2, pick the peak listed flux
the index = 10.46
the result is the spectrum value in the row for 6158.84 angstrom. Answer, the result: 10.46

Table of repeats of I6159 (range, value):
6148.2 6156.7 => 10.25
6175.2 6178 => 8.516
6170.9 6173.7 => 7.505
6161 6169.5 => 5.732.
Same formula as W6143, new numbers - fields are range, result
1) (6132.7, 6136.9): 11.5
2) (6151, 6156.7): 10.7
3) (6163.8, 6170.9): 7.55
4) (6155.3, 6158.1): 10.6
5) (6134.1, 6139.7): 10.9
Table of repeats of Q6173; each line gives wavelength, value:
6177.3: 8.998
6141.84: 11.67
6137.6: 10.6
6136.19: 10.64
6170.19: 7.657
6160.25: 8.417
